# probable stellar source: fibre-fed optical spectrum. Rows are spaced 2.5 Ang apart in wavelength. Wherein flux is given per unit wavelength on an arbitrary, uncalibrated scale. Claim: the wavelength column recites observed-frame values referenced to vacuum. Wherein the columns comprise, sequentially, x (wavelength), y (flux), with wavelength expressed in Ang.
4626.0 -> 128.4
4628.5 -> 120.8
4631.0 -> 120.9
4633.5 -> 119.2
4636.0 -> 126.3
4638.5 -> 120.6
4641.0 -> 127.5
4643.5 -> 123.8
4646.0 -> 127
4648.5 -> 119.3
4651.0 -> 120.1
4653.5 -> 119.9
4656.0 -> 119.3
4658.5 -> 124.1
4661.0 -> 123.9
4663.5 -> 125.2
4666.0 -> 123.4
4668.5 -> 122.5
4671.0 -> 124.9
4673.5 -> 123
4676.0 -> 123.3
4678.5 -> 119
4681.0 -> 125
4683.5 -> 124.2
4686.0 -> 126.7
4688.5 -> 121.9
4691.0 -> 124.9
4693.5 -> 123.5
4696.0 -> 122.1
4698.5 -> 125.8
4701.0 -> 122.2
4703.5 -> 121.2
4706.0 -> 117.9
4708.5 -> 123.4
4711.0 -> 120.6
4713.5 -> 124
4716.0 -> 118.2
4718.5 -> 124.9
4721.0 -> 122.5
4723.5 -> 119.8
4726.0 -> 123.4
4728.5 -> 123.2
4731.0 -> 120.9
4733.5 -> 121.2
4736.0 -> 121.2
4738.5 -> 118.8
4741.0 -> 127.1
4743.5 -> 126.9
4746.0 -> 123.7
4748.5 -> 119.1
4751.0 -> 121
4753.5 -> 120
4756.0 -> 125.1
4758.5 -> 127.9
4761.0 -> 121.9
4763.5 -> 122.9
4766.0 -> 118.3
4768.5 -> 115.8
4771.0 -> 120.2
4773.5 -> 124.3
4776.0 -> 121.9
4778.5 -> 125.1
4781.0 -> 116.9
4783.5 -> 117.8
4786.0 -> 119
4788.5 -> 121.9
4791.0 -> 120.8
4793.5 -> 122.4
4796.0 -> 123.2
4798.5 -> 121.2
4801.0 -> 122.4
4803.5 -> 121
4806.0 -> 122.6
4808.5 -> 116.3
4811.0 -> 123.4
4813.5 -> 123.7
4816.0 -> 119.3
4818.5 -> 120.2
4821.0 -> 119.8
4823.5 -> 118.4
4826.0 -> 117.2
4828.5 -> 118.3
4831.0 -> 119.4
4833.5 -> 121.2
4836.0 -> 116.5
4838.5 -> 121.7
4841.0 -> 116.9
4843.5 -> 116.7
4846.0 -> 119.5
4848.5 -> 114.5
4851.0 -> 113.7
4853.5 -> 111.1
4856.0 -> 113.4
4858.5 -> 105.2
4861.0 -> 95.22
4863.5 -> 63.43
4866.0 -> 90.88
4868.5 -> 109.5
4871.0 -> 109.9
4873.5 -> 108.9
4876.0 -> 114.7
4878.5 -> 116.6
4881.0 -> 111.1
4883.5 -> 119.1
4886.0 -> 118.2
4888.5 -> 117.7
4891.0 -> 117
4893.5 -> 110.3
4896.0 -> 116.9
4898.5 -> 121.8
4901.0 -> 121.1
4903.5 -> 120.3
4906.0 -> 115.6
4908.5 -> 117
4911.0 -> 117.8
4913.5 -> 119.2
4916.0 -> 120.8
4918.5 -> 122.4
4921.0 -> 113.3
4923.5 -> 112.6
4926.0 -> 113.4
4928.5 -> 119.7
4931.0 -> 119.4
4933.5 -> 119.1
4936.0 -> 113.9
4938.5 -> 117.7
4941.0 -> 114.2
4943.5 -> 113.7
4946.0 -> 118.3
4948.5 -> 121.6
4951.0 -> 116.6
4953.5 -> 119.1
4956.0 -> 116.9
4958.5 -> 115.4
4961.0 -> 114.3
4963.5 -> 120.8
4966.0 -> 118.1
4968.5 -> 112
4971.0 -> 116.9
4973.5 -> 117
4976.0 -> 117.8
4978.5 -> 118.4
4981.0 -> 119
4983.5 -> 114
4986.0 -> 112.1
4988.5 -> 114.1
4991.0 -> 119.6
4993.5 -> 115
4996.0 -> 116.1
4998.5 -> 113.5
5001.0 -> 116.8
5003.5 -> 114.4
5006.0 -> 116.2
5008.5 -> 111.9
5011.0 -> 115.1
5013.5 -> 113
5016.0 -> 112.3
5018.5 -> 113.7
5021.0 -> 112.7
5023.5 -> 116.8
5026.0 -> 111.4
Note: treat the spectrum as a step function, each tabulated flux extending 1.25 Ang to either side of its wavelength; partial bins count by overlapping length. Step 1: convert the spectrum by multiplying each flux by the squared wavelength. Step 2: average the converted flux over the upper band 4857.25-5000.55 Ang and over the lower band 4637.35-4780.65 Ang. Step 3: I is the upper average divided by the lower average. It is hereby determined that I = 1.02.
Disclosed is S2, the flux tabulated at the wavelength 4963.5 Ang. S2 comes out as 120.8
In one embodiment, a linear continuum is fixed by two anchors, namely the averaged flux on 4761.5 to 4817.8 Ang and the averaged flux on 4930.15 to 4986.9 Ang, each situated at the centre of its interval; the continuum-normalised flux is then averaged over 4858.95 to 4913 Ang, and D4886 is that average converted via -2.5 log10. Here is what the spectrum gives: 0.070 mag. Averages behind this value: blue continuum 121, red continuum 117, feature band 111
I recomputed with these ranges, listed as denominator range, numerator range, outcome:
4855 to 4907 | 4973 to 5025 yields 1.09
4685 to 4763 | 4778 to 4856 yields 1.01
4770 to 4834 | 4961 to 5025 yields 1.03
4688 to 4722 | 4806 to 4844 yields 1.03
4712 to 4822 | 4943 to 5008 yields 1.04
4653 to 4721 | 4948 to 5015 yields 1.07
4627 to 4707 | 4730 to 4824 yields 1.04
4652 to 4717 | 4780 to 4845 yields 1.03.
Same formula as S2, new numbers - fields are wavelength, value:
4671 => 124.9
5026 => 111.4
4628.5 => 120.8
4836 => 116.5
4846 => 119.5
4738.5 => 118.8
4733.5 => 121.2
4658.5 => 124.1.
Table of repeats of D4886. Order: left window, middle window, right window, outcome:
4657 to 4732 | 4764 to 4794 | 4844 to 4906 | -0.03 mag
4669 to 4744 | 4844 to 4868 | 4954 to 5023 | 0.15 mag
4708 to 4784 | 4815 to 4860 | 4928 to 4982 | 0.03 mag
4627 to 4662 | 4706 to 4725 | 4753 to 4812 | 0.00 mag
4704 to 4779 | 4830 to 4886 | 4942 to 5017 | 0.08 mag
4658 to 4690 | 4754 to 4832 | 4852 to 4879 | -0.09 mag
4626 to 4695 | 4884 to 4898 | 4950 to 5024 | 0.01 mag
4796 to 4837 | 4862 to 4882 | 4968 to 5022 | 0.15 mag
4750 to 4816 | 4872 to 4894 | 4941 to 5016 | 0.03 mag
